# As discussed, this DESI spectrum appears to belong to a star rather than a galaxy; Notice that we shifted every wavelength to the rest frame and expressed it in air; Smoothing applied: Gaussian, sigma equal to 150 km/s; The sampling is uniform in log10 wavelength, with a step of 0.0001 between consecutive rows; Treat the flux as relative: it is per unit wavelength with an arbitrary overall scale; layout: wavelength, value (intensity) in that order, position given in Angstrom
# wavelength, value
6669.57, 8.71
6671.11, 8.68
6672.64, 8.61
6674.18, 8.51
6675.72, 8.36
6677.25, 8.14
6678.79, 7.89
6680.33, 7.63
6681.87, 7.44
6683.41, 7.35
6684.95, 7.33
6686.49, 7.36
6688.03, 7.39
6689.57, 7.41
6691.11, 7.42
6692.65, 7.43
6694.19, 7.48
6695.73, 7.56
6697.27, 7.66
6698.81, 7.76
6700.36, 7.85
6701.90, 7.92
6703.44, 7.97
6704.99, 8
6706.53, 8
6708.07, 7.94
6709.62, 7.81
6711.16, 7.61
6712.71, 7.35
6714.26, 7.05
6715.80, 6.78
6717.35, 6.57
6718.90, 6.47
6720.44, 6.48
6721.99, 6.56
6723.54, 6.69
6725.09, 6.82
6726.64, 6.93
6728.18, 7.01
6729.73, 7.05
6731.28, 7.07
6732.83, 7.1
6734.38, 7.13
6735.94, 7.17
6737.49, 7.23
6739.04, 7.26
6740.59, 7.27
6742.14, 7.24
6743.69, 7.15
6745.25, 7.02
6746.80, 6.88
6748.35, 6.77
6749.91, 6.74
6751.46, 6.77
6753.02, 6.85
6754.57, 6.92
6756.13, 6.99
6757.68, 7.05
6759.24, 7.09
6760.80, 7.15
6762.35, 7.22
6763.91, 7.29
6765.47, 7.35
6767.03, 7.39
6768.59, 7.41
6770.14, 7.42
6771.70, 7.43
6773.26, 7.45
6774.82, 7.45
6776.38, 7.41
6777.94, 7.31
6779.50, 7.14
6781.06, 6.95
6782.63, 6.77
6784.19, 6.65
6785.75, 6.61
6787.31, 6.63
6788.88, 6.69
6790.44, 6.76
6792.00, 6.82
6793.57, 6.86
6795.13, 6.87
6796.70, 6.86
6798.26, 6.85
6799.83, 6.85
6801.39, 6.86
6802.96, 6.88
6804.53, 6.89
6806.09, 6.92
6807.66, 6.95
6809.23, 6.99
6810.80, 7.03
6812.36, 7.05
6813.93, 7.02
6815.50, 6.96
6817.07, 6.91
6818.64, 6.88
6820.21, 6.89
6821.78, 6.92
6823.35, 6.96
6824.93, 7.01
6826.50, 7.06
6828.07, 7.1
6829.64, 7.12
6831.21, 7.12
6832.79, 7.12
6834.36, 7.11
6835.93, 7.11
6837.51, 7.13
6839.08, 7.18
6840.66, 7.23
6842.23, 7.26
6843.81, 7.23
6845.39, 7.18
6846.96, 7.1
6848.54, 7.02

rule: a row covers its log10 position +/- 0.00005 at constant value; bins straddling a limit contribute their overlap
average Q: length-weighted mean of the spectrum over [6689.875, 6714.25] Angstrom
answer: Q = 7.69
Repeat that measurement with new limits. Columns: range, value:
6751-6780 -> 7.22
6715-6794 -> 7.01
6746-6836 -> 7.01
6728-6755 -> 7.04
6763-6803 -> 7.04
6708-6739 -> 7.02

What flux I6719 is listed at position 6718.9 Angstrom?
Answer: 6.47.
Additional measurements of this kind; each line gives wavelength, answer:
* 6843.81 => 7.23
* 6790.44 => 6.76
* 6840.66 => 7.23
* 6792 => 6.82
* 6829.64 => 7.12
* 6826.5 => 7.06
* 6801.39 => 6.86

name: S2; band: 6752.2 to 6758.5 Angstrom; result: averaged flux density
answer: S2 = 6.95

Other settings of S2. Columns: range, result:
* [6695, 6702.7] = 7.76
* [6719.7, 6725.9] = 6.63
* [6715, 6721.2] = 6.59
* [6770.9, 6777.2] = 7.43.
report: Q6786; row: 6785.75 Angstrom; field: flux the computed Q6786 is 6.61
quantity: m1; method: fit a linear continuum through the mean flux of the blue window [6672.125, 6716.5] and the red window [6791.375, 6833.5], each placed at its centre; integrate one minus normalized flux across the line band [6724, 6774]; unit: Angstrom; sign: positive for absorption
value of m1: 1.6 Angstrom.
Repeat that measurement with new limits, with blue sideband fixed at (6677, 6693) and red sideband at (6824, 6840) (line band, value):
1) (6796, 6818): 0.7 Angstrom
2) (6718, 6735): 1.3 Angstrom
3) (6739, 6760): 1.0 Angstrom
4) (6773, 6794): 0.8 Angstrom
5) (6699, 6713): -0.7 Angstrom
